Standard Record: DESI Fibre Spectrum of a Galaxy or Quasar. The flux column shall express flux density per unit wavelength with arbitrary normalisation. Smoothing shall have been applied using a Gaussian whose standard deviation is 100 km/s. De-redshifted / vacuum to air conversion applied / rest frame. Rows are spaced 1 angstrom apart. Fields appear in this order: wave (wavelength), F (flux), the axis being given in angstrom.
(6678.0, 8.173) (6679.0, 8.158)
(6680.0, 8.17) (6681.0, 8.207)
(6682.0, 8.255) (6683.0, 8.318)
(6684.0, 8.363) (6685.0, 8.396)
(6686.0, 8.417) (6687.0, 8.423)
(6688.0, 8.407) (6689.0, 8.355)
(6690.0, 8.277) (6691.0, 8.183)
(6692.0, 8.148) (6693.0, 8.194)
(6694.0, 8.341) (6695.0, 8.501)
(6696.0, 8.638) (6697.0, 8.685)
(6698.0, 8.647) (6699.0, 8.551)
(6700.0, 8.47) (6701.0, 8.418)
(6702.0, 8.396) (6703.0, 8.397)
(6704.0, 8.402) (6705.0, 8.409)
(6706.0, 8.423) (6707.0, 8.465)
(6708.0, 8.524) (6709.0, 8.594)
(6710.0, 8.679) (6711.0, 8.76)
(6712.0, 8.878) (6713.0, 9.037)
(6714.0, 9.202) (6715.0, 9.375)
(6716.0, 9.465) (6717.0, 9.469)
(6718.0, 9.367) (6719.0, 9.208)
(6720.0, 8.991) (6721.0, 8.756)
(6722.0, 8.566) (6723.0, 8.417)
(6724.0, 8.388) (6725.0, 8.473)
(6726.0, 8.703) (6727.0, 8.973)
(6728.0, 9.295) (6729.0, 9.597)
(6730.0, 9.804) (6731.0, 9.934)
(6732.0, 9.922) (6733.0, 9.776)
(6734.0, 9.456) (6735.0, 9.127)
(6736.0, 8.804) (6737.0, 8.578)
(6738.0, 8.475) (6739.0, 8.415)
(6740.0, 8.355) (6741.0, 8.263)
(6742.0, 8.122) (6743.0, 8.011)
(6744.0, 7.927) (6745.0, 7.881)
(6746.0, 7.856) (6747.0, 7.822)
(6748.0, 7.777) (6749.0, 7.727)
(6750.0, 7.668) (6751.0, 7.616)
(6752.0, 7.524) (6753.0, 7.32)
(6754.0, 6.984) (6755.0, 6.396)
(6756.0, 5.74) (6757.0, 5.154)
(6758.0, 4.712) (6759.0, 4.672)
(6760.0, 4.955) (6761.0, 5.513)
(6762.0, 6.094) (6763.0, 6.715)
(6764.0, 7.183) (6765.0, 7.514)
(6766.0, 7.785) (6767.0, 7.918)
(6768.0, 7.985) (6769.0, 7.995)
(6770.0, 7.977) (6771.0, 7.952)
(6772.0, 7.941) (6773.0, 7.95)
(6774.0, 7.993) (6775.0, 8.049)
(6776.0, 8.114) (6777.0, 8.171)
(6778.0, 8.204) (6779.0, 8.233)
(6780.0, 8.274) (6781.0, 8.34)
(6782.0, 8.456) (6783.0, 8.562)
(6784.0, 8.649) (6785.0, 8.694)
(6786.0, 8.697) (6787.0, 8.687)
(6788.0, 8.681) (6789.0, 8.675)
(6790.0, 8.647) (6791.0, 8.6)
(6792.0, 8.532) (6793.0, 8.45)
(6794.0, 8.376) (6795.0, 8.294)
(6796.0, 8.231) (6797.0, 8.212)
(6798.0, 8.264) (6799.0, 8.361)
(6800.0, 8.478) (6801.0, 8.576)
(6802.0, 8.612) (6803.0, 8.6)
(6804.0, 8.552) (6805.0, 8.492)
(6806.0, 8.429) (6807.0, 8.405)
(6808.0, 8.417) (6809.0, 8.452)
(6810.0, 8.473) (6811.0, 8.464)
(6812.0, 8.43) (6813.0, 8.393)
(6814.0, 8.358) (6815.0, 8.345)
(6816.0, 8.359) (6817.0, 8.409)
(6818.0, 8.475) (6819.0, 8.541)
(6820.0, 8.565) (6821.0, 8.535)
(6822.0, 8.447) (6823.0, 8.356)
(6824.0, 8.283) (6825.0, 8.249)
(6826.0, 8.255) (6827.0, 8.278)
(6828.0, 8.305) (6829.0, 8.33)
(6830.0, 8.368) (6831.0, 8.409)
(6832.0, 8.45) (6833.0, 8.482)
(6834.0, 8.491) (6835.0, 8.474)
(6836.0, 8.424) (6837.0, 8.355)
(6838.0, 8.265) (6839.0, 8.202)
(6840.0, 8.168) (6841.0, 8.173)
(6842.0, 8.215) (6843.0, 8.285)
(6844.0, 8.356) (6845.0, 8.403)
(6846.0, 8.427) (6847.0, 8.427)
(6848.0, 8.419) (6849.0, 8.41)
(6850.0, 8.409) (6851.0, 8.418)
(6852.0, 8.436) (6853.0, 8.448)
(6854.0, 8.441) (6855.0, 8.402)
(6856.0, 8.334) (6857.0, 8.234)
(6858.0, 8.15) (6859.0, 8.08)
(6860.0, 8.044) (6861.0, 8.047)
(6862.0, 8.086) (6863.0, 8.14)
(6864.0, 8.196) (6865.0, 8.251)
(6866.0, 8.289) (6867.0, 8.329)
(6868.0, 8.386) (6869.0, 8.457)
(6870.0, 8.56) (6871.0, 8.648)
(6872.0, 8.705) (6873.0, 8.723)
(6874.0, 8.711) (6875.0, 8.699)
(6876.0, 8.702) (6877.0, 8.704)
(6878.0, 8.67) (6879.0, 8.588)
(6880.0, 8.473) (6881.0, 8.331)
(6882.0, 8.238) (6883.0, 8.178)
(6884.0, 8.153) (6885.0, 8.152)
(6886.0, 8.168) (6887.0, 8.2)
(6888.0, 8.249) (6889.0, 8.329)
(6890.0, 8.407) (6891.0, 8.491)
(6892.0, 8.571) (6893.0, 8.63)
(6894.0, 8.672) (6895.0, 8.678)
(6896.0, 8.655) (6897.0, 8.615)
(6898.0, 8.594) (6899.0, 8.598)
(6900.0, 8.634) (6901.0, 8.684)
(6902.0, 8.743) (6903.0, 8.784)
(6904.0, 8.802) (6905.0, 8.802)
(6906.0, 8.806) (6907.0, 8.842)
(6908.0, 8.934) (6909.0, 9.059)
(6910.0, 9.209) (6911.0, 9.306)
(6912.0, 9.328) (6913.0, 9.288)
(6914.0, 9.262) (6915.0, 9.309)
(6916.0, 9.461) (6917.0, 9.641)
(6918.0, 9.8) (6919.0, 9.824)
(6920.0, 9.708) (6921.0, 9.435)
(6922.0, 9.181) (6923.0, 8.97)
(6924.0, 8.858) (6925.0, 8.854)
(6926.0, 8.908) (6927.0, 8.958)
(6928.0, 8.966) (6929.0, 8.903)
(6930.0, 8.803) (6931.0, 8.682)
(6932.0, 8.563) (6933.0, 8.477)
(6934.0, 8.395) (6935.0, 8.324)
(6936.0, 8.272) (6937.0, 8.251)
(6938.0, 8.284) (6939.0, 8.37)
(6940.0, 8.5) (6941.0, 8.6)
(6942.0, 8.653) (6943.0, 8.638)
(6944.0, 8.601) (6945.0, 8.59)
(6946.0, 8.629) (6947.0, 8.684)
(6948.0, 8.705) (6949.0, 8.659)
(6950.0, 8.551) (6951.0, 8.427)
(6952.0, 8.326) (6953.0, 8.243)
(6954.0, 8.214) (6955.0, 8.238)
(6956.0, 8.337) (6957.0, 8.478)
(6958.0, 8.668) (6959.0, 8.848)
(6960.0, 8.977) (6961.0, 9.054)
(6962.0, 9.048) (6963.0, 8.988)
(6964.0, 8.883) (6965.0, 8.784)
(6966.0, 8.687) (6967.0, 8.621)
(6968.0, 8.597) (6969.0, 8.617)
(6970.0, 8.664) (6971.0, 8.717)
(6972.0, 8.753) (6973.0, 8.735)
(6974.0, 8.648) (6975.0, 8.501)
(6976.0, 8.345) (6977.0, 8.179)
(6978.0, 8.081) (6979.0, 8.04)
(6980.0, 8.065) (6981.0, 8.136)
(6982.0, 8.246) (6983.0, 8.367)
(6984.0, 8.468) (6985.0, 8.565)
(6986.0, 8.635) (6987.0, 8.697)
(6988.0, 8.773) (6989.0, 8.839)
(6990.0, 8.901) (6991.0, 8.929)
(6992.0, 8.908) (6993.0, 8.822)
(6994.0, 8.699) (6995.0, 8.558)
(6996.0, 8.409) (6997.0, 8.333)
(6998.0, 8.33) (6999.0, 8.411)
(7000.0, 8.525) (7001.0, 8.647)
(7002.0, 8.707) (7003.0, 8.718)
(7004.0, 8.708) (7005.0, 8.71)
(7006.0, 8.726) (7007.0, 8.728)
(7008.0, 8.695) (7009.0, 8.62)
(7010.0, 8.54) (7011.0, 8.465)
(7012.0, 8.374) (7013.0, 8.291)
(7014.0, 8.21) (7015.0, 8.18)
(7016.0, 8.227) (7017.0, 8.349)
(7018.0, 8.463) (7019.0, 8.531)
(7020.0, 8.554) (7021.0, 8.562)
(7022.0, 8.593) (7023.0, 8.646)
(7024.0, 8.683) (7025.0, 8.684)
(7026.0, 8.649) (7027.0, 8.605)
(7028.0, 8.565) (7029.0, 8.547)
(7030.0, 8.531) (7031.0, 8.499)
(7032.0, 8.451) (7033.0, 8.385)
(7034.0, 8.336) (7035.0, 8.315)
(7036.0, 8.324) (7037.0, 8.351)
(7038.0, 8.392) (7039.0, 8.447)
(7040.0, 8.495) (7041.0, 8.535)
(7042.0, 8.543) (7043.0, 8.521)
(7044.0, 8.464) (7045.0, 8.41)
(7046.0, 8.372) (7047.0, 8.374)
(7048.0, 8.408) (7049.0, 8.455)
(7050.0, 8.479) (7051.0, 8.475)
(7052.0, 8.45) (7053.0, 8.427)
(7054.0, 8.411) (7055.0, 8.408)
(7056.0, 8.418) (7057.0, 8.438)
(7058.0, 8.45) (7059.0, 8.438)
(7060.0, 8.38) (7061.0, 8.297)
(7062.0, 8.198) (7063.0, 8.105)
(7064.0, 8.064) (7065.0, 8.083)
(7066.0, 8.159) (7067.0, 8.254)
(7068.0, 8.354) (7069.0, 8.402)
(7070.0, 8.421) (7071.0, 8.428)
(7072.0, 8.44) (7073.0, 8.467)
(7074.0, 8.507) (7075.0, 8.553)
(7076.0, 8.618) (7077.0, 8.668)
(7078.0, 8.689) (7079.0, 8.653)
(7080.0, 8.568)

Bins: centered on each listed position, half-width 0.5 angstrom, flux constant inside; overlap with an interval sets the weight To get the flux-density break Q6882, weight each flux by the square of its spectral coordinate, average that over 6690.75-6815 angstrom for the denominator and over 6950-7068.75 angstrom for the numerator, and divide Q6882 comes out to 1.11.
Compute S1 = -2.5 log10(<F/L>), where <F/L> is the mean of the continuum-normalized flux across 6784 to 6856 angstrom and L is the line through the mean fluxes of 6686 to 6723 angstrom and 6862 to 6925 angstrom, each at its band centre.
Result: 0.04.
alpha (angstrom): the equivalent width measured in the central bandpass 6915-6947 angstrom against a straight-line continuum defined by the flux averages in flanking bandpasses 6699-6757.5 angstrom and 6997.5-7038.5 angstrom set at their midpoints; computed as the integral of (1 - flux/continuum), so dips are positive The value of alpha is -1.3 angstrom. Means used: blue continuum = 8.46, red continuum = 8.51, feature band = 8.85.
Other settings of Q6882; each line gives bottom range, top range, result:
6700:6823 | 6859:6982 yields 1.10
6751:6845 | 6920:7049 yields 1.13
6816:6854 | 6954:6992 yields 1.07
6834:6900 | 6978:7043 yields 1.06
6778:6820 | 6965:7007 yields 1.07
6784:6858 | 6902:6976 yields 1.08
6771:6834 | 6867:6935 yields 1.07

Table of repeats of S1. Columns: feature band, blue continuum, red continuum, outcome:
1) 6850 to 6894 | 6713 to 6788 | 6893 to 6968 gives 0.024 mag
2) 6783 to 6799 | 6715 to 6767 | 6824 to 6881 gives -0.044 mag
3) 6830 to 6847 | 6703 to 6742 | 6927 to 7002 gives 0.051 mag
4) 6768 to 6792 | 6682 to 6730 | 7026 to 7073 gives 0.036 mag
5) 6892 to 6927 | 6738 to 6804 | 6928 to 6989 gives -0.083 mag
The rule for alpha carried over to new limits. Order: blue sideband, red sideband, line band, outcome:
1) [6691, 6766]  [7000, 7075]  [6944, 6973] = -0.9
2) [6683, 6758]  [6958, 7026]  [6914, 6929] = -1.3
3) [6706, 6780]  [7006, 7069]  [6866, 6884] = -0.6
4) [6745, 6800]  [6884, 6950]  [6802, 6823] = -1.2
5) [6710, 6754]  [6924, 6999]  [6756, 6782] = 4.2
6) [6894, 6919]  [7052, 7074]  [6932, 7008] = 1.5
